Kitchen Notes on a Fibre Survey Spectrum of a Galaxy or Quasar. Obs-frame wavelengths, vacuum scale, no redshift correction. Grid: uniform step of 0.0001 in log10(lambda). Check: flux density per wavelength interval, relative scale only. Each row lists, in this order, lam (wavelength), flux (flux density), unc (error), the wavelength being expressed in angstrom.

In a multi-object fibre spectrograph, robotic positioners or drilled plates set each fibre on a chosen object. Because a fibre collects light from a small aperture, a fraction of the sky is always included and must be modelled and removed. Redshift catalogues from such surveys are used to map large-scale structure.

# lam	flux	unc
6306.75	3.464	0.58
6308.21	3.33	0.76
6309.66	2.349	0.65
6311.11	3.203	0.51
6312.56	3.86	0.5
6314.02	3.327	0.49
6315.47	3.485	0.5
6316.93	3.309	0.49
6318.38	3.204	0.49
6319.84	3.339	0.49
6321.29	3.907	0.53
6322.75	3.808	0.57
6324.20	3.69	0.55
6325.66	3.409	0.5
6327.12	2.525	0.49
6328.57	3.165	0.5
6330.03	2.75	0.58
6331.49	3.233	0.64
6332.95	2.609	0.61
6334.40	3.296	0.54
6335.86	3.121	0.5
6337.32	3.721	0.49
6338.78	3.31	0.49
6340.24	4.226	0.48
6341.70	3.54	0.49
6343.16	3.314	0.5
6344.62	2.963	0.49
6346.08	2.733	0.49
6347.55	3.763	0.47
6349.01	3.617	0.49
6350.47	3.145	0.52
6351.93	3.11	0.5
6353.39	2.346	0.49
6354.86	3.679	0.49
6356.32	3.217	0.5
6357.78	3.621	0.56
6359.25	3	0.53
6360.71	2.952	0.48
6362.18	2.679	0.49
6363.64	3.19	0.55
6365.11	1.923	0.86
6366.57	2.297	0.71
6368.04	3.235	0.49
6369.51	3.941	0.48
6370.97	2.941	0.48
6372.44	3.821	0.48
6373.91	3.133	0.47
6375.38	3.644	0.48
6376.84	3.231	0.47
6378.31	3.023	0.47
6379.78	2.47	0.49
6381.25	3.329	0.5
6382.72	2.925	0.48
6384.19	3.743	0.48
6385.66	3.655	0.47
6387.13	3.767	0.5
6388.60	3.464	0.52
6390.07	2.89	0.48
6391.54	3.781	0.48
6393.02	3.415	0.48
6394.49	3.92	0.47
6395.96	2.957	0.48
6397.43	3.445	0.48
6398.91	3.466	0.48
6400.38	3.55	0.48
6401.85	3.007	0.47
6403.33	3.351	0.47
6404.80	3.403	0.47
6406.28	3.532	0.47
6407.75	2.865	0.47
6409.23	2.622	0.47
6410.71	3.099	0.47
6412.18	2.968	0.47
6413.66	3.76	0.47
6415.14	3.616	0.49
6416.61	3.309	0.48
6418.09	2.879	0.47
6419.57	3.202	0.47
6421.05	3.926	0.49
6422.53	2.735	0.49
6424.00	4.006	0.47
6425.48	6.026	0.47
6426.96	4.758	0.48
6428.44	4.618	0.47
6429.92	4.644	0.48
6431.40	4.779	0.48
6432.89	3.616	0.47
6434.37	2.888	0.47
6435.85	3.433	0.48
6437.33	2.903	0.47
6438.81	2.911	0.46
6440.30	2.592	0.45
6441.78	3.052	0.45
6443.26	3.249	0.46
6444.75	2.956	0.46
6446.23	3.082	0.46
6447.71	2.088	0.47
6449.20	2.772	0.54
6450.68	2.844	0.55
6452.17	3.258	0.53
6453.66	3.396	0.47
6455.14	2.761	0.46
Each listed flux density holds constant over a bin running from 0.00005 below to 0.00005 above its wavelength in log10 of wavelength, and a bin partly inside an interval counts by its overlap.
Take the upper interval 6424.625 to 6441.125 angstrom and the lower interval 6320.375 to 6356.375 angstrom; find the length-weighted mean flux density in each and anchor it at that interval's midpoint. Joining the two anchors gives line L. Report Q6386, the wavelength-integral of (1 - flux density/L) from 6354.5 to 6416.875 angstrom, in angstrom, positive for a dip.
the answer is 6.1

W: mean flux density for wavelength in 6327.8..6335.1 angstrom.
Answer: 3.01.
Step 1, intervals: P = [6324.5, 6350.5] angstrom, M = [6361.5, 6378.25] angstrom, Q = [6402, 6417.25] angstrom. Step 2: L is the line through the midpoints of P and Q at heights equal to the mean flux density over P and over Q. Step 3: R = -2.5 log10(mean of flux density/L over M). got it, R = 0.054 mag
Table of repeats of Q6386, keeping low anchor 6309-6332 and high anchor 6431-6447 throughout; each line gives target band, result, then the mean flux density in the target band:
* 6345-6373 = 1.3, 3.11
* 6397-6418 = -0.4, 3.27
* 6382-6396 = -1.1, 3.48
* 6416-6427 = -2.1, 3.8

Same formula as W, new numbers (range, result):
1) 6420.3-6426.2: 4.17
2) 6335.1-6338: 3.41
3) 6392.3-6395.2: 3.67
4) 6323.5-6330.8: 3.1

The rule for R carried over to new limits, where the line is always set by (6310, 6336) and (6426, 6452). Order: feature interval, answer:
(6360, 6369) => 0.21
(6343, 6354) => 0.06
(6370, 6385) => 0.03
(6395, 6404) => 0.01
